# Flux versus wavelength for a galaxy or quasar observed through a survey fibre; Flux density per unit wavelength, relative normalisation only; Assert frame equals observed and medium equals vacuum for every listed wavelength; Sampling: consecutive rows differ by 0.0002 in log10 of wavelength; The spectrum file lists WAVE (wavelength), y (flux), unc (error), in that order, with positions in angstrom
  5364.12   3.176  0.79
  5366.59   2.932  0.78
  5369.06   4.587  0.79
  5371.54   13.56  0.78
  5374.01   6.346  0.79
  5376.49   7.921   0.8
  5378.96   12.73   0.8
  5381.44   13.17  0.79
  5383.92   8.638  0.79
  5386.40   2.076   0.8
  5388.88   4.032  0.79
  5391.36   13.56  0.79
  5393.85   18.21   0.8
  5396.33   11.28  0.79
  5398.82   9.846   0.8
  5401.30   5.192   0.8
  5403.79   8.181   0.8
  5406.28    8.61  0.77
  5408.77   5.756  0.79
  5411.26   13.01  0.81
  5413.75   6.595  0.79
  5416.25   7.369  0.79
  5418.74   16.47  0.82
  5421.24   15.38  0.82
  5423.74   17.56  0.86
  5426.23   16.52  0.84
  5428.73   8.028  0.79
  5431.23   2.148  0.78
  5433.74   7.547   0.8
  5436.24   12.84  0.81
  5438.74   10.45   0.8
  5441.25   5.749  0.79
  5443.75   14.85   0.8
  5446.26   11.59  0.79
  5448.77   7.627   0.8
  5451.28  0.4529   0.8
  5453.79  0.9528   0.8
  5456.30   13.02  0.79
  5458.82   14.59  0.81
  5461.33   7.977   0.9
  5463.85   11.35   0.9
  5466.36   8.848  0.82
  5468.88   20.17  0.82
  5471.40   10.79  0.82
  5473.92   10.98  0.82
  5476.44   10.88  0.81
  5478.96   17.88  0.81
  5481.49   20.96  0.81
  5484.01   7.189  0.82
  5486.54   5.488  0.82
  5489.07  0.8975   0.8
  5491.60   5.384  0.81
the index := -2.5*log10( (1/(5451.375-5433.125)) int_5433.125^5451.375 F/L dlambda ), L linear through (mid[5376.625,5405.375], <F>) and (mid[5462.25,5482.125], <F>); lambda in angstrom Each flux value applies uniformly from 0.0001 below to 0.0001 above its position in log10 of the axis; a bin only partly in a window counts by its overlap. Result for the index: 0.27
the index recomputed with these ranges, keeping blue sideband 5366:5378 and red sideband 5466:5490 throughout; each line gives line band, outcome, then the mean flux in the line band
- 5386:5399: -0.24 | 10.3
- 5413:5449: -0.12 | 10.9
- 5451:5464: 0.29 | 8.35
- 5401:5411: 0.14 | 7.7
